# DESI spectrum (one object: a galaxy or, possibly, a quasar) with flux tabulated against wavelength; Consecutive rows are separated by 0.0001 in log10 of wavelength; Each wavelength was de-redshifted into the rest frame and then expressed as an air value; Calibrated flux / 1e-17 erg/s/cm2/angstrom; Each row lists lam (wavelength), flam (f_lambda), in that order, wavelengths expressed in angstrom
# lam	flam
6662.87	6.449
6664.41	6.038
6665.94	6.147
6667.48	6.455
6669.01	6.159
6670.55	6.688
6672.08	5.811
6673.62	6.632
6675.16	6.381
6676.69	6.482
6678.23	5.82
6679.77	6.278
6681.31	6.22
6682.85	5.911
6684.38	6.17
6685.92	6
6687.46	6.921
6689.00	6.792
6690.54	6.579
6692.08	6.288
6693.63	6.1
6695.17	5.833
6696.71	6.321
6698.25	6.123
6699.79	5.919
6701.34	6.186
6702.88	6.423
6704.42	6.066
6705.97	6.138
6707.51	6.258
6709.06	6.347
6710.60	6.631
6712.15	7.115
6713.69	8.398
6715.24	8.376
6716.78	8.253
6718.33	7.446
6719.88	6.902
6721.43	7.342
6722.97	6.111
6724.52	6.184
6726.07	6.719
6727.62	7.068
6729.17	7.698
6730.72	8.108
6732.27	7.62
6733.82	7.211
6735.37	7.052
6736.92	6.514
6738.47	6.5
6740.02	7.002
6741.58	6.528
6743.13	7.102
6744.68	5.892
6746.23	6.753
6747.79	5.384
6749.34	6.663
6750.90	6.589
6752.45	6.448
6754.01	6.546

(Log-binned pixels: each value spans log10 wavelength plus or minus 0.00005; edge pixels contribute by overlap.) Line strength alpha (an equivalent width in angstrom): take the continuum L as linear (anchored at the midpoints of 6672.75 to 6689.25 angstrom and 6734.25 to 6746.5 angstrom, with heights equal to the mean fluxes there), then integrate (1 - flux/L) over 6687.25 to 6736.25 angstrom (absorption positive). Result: -2.42 angstrom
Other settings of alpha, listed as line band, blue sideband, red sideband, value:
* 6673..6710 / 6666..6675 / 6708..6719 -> 3.34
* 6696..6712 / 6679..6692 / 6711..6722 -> 1.92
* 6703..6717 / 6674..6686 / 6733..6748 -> -1.25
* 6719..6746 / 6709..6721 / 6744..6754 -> -0.14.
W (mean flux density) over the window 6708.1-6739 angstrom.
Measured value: 7.18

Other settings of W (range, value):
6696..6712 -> 6.27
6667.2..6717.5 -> 6.49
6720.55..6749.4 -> 6.82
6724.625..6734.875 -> 7.31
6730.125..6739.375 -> 7.15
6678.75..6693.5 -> 6.33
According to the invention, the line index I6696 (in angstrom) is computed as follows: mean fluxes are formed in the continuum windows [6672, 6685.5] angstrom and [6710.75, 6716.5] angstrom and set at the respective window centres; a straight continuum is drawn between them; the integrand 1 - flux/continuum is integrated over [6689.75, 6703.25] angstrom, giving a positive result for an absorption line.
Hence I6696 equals 1.6 angstrom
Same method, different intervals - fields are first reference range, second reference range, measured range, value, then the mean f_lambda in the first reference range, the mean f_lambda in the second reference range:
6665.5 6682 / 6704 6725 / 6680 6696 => 0.6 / 6.28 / 6.99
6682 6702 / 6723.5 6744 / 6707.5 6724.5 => -1.3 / 6.24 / 7.01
